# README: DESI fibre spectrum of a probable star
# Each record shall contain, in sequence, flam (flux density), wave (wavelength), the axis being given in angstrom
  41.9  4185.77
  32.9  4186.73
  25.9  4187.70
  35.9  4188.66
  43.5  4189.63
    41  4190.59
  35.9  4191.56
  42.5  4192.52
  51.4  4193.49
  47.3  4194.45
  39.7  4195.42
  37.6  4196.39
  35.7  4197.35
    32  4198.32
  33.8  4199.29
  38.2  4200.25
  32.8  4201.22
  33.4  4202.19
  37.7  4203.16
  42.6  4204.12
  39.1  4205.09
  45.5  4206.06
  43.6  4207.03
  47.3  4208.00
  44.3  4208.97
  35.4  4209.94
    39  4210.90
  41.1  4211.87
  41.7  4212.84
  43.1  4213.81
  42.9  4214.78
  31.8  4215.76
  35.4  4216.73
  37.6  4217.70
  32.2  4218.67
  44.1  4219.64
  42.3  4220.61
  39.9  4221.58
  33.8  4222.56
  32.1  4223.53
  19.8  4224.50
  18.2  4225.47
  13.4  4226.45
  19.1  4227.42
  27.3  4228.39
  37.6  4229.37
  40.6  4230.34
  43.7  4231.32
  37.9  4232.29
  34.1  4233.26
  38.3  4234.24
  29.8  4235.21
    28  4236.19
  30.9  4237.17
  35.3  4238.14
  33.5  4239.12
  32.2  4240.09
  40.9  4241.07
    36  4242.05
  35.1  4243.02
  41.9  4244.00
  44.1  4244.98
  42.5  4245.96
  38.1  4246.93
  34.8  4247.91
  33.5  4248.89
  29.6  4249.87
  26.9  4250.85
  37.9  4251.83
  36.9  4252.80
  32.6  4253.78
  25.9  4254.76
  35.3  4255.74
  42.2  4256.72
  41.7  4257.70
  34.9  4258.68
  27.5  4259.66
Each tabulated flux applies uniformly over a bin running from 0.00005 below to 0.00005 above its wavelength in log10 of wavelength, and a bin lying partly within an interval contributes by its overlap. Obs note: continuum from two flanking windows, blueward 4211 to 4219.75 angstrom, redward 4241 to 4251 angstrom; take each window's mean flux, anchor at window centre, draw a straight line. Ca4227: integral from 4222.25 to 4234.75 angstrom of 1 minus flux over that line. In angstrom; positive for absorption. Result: 2.4 angstrom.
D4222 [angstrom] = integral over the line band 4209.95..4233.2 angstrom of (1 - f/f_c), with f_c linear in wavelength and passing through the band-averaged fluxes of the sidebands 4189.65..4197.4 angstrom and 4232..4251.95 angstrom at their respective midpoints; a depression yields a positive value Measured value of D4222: 2.1 angstrom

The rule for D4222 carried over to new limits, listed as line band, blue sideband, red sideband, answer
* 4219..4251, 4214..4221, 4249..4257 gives 1.6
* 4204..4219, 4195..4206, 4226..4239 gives -2.1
